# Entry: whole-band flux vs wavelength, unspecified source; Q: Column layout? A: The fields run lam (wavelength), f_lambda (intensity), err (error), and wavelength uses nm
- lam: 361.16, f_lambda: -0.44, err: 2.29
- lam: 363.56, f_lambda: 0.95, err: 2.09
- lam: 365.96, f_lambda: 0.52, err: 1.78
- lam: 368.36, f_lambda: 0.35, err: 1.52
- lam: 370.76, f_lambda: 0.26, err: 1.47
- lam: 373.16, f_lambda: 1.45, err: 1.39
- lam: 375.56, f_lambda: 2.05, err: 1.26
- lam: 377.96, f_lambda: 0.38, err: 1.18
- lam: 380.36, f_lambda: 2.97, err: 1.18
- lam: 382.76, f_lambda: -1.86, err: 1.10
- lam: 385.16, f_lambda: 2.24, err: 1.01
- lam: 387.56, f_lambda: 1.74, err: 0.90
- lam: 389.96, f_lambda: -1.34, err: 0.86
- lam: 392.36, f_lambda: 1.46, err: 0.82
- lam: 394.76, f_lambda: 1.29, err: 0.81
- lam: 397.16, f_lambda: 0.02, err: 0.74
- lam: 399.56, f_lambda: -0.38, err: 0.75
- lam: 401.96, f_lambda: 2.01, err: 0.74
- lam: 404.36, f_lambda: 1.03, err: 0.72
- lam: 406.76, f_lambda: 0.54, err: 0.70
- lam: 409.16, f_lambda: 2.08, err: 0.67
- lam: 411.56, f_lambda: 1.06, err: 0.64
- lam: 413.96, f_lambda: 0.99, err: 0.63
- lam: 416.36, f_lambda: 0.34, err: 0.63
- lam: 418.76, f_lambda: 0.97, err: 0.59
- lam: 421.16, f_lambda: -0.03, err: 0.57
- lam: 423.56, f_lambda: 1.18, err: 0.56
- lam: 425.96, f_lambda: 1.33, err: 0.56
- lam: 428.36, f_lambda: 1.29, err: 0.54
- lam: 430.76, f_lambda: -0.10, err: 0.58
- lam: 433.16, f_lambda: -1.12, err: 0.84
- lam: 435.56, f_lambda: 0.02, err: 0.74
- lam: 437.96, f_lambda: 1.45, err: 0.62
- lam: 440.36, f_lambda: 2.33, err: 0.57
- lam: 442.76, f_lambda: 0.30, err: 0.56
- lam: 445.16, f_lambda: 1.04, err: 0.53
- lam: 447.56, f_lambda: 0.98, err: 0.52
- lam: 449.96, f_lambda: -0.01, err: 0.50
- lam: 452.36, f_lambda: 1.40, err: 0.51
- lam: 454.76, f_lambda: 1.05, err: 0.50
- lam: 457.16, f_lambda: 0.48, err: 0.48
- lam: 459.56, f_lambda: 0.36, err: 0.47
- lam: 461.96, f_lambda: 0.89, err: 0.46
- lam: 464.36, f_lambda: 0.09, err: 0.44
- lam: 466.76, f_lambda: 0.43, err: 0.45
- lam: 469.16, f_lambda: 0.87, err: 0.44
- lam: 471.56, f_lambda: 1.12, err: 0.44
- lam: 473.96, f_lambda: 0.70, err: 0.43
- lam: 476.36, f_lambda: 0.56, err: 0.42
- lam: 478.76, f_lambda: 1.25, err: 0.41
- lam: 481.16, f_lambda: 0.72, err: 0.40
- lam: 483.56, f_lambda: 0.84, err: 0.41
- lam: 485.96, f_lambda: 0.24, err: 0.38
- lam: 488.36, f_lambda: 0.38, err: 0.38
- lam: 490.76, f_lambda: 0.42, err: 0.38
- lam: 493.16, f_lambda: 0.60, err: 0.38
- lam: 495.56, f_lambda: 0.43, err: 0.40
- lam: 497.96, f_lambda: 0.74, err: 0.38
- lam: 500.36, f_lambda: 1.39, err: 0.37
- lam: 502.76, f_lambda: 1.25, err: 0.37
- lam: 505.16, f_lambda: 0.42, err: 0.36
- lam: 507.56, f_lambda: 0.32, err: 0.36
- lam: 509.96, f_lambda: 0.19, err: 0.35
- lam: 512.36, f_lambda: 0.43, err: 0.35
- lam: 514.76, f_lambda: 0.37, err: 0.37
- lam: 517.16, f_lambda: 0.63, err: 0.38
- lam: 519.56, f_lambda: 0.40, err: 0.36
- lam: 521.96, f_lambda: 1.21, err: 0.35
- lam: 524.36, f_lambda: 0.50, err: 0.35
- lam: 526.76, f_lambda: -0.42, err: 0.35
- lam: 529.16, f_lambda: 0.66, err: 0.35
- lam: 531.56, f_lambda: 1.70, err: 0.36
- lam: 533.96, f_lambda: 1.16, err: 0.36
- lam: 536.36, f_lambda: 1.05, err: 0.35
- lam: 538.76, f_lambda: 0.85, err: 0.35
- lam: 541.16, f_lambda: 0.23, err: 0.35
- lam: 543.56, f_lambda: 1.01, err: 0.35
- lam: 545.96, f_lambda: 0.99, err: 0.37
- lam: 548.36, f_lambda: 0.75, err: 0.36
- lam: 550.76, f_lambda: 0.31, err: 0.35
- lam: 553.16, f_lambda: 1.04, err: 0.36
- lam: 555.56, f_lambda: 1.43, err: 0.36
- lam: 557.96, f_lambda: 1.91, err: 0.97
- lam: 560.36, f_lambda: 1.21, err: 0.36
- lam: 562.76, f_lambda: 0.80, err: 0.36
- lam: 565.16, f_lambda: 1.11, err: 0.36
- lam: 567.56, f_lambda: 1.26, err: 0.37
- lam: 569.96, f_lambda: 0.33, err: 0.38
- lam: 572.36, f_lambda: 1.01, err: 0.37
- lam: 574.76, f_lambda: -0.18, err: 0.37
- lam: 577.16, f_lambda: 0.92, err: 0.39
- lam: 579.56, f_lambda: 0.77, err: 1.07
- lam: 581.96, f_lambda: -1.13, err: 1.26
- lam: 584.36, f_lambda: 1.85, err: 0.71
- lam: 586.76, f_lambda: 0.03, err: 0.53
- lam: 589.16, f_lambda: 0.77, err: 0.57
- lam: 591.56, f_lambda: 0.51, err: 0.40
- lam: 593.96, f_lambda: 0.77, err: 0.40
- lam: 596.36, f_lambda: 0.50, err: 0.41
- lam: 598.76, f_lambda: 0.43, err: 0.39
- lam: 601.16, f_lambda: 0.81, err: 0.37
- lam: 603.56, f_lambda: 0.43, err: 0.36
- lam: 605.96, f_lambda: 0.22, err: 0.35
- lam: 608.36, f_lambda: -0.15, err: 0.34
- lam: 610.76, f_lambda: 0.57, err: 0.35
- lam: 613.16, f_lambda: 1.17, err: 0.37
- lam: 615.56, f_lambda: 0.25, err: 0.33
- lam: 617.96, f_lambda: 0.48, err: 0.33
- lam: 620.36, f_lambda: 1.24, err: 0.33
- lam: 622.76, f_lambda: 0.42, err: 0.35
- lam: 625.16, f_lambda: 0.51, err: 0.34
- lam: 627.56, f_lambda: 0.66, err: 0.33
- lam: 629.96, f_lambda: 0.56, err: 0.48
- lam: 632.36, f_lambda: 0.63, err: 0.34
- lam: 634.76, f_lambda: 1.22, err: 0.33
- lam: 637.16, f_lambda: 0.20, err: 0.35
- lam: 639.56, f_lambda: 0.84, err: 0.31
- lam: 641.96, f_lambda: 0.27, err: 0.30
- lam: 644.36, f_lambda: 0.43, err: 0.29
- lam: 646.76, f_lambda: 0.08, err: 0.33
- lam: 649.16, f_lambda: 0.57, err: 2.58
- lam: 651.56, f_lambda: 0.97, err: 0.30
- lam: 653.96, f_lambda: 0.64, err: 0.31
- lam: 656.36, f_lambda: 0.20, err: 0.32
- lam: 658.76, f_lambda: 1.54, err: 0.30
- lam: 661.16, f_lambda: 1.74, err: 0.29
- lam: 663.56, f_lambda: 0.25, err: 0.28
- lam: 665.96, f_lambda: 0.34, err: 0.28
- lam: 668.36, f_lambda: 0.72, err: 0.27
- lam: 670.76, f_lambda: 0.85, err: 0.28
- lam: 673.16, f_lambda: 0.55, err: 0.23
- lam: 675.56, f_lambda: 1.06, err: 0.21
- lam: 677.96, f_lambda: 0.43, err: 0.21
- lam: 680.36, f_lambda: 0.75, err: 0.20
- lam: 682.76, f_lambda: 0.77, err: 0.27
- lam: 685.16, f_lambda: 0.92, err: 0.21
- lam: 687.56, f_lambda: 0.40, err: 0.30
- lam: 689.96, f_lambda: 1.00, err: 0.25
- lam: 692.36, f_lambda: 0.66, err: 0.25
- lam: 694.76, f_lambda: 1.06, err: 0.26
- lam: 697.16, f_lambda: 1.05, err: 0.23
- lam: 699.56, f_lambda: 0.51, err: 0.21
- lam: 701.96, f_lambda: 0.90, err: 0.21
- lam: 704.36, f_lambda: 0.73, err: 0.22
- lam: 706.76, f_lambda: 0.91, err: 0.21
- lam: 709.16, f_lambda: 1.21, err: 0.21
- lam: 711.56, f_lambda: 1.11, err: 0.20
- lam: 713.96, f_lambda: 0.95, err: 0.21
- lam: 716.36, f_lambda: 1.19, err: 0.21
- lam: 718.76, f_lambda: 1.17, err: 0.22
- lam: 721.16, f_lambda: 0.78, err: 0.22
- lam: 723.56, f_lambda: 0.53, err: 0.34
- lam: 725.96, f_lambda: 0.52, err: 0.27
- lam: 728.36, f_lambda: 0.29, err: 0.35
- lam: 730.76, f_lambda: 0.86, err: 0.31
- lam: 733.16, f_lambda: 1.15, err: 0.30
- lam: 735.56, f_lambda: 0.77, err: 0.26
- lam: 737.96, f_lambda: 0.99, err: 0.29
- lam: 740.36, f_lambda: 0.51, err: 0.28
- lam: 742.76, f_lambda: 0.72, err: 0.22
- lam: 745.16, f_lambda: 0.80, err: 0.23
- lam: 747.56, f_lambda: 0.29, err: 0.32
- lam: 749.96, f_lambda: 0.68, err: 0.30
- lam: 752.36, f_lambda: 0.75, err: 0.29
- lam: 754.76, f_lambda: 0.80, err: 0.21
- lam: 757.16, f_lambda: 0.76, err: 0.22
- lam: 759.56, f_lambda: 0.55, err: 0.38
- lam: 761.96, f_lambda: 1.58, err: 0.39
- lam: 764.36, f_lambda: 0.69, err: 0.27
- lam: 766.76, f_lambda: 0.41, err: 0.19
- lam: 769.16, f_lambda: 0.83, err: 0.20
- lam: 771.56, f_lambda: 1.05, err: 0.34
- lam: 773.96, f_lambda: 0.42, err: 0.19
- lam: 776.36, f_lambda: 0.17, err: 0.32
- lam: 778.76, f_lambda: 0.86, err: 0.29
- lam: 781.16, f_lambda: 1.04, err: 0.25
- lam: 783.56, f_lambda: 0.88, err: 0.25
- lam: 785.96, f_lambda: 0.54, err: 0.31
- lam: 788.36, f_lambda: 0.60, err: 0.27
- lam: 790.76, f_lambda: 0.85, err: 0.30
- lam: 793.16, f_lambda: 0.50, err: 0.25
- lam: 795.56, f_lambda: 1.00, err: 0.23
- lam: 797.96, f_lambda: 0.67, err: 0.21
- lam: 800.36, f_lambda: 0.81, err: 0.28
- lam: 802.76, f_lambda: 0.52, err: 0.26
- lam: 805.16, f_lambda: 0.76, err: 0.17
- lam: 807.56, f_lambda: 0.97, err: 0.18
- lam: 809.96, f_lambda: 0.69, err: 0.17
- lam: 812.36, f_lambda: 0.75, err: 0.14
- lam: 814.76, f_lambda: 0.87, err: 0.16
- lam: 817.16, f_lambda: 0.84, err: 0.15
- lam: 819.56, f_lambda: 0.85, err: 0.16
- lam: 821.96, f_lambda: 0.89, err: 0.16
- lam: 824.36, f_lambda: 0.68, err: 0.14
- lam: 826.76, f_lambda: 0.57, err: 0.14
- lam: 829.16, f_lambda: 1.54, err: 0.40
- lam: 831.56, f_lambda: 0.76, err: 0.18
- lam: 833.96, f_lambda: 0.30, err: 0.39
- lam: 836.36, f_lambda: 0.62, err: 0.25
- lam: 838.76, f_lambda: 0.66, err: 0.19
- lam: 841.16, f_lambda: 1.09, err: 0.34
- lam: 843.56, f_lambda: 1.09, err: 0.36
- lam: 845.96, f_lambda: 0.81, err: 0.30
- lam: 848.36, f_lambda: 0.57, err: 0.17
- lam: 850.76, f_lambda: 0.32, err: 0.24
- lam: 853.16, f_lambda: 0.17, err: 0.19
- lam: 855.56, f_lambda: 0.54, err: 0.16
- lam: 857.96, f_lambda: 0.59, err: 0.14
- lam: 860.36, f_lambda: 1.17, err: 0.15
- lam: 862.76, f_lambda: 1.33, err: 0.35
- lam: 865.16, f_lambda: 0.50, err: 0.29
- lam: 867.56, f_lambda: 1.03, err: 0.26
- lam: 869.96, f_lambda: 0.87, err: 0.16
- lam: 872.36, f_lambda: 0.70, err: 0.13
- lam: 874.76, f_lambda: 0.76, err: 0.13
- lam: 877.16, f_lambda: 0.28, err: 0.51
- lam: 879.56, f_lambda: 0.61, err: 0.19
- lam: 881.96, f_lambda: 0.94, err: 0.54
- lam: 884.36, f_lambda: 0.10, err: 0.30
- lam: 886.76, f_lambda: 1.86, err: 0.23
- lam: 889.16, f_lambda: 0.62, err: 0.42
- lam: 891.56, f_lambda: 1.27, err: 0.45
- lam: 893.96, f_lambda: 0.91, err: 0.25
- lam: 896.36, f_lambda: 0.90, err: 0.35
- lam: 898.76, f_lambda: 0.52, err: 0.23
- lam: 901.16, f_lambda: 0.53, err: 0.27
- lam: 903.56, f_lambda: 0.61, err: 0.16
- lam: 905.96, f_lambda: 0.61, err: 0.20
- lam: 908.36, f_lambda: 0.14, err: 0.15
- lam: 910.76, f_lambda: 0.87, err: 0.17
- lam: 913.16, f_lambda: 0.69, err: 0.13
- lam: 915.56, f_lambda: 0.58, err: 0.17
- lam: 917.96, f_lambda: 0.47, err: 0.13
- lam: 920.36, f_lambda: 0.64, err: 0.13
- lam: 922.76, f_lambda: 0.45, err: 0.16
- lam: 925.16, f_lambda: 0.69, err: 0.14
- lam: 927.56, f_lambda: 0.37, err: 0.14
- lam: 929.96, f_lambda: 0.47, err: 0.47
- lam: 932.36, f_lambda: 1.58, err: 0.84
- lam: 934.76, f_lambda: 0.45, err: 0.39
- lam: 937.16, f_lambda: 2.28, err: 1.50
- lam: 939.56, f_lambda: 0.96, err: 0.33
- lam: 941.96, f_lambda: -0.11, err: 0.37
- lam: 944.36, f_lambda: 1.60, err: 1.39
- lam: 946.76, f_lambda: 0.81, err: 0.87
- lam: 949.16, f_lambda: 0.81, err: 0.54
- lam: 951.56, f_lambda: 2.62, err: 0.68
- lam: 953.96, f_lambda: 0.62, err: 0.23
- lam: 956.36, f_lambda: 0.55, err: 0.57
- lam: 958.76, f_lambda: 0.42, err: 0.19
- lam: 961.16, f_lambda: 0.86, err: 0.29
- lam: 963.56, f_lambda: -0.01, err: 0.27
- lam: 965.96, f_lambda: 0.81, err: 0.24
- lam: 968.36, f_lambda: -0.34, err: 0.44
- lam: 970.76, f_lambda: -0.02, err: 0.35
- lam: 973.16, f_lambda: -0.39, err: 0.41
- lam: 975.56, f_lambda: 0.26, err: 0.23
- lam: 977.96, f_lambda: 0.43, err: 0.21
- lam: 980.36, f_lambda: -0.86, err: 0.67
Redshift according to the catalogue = 0.770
